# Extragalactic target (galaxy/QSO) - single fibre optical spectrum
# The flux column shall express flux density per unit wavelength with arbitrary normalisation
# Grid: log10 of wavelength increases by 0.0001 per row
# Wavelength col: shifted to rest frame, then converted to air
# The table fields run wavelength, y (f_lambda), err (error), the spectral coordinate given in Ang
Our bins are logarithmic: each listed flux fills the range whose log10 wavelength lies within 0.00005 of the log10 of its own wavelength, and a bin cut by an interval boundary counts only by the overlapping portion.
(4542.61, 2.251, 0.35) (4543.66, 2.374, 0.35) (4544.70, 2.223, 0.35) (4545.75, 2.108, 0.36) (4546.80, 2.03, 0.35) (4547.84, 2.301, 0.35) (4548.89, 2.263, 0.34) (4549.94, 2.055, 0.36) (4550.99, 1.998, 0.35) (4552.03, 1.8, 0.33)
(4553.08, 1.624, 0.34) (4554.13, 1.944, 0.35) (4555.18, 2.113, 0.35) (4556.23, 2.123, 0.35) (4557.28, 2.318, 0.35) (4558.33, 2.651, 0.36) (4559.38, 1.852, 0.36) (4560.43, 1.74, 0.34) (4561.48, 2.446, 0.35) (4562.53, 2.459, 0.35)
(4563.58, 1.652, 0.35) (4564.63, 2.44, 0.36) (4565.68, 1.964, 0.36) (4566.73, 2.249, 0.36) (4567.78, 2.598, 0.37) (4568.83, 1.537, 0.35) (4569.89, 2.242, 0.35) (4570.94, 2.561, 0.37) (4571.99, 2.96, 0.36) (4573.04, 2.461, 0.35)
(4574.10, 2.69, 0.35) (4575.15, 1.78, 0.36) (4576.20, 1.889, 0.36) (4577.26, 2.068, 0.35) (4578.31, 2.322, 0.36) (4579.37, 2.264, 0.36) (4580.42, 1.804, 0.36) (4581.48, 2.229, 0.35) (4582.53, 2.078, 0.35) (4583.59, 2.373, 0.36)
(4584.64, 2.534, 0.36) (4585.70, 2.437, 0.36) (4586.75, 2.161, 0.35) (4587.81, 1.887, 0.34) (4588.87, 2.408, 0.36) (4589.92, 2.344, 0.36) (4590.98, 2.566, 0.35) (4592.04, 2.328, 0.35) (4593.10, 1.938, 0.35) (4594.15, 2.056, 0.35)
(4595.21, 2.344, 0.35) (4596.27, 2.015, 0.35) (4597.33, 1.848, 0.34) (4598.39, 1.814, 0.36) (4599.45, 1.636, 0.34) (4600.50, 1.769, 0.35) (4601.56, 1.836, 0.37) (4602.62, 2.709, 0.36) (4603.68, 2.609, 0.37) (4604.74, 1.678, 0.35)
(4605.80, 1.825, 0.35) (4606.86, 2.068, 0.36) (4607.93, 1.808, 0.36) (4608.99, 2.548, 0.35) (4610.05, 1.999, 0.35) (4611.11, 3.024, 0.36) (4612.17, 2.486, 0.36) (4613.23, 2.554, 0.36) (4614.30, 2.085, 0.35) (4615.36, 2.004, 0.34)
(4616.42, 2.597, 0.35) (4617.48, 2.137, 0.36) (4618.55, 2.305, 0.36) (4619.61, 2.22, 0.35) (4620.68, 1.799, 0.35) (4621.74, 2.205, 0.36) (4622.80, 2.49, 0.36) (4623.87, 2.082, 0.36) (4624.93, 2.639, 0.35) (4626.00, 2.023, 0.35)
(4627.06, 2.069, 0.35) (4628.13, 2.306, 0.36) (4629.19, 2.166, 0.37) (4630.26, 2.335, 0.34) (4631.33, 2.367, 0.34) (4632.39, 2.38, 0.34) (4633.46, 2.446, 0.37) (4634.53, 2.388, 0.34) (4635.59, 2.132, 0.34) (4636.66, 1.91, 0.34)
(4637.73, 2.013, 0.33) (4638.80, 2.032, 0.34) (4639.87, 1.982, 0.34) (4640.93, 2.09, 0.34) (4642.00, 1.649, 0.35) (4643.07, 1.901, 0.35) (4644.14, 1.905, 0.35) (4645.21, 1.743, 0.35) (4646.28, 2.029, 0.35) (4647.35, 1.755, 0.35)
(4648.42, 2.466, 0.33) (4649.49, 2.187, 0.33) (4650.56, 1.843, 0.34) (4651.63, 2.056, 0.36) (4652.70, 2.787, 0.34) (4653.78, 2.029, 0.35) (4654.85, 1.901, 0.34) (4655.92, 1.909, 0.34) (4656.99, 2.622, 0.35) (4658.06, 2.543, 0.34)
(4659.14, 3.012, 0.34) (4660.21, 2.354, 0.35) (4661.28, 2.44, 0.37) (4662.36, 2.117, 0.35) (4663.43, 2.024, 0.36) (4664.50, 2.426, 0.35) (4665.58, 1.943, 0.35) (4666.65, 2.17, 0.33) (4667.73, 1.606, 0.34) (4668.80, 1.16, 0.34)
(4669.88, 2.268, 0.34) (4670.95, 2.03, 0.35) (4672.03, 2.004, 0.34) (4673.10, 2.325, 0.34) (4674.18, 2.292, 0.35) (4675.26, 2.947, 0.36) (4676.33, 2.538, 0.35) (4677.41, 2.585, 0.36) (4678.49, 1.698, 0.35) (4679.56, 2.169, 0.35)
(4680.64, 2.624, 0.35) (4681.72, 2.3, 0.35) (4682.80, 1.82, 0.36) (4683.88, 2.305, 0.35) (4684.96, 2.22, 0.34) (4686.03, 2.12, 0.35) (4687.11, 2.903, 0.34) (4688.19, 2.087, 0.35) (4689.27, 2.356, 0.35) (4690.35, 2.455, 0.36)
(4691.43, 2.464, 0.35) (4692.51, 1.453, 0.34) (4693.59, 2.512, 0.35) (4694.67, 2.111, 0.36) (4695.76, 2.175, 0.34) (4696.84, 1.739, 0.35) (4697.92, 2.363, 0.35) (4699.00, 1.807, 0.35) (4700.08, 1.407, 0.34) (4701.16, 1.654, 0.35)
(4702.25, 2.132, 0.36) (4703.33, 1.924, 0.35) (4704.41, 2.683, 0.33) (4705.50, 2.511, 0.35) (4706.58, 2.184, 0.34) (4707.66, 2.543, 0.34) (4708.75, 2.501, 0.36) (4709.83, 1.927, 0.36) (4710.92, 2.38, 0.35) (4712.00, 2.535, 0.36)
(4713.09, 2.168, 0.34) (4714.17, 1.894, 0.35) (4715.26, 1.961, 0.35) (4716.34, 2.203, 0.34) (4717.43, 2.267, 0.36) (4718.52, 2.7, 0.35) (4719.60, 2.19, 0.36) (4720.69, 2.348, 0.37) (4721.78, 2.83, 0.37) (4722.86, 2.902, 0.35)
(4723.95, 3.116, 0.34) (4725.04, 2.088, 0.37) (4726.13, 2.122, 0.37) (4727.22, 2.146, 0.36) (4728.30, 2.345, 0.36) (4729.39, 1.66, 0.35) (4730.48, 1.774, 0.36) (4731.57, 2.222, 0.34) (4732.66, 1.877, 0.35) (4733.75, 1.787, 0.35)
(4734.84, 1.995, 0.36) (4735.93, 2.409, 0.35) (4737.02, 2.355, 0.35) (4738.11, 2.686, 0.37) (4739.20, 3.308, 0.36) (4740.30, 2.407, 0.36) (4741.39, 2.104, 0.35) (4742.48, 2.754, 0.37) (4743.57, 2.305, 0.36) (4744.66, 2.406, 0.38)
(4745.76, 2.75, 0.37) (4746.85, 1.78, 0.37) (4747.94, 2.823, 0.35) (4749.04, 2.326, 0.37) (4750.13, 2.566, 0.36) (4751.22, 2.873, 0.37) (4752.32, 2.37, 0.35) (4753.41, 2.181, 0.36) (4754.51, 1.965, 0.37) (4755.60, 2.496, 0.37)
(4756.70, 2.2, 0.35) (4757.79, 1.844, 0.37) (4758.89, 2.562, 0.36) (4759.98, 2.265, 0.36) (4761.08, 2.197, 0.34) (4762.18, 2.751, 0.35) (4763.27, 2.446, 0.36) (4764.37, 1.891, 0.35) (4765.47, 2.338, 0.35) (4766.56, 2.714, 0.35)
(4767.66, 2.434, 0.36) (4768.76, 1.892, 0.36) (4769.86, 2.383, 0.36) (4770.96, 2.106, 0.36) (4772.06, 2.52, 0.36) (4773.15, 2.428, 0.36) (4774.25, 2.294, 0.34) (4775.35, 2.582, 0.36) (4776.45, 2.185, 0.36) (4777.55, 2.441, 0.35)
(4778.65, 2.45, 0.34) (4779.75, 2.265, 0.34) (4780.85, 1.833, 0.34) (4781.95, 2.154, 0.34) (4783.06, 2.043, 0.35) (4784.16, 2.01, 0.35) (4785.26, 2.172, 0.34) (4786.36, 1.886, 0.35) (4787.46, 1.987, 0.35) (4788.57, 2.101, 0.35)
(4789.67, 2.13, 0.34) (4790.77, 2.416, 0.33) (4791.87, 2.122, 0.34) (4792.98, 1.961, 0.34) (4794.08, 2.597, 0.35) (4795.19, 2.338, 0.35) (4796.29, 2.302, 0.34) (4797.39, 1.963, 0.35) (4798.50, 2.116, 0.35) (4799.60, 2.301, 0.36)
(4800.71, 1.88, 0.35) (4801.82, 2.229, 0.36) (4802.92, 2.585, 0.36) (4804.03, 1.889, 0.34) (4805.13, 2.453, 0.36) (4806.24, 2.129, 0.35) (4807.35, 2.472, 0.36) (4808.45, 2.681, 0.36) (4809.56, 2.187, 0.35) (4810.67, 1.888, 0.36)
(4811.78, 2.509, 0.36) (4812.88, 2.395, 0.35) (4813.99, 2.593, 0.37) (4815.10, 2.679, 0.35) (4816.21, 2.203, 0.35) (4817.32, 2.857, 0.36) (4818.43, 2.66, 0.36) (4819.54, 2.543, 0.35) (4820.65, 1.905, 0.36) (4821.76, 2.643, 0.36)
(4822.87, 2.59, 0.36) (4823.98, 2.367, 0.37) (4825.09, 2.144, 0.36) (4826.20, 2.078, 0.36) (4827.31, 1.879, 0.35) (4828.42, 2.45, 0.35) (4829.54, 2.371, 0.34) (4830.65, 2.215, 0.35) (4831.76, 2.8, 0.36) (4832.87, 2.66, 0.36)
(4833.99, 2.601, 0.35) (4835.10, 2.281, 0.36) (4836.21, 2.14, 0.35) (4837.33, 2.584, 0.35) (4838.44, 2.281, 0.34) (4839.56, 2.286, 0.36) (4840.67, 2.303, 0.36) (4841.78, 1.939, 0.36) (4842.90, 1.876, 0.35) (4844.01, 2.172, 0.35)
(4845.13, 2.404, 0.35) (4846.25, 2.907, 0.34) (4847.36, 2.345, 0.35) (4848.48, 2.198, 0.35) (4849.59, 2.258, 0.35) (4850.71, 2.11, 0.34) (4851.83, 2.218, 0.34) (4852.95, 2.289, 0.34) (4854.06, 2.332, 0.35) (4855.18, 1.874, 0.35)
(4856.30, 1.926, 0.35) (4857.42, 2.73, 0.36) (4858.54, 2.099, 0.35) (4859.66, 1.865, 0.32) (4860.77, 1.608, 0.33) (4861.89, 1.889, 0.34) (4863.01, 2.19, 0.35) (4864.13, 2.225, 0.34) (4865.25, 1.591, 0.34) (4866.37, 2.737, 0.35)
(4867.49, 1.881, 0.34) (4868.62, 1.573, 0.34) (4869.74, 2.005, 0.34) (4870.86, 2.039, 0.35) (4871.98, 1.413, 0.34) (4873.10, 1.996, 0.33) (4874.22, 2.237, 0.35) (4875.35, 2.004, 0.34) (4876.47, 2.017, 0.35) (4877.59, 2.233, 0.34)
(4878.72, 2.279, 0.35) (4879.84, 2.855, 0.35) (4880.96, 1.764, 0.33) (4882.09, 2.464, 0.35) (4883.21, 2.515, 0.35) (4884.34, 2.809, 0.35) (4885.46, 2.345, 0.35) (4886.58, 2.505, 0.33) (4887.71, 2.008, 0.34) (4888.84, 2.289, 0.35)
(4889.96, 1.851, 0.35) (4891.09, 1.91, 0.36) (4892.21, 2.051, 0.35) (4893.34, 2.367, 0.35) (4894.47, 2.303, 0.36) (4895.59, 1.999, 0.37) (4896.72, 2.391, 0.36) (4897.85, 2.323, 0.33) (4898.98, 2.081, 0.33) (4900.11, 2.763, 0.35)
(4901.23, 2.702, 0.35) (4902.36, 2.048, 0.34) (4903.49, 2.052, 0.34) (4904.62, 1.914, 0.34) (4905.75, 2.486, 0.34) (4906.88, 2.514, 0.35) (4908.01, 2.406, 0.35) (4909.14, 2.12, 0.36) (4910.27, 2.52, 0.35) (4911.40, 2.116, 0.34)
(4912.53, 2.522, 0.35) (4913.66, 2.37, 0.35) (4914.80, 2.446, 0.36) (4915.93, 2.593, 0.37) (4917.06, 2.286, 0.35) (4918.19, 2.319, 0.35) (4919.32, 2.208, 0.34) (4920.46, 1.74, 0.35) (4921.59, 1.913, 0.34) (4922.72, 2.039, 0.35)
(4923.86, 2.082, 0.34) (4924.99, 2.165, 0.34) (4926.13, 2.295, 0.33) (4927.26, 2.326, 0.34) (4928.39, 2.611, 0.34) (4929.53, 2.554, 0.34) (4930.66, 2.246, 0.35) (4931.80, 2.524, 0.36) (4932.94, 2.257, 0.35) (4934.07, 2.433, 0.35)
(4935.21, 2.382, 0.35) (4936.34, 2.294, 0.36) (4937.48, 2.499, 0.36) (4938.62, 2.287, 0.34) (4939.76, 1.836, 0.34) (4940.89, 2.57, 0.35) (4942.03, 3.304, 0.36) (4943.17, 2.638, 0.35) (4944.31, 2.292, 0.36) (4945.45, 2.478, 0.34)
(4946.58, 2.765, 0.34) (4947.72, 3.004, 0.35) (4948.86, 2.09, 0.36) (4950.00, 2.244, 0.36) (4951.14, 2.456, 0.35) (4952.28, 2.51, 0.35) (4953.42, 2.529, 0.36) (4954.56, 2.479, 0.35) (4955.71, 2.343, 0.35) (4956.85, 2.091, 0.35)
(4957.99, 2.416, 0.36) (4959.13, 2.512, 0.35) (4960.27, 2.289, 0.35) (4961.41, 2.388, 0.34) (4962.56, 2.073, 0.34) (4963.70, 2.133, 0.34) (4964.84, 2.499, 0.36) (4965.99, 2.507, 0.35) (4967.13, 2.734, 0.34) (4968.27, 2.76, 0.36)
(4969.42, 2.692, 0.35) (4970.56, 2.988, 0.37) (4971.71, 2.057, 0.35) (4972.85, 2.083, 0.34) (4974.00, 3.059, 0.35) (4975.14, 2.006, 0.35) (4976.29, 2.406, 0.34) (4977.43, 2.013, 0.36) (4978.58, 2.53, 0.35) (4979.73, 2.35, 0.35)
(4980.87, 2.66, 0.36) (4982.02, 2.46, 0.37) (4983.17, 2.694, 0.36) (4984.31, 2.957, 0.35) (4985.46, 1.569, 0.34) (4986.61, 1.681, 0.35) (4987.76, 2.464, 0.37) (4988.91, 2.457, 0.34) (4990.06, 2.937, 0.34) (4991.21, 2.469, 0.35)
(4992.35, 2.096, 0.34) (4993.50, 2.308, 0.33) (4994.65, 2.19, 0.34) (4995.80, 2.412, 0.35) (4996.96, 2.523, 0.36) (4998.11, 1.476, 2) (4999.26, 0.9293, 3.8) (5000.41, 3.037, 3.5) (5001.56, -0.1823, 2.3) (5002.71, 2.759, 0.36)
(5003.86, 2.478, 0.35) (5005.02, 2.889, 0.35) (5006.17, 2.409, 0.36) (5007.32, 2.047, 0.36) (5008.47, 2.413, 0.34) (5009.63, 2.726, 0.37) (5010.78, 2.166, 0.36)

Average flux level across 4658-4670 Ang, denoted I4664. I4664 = 2.15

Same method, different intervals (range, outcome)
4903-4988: 2.38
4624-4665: 2.18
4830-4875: 2.18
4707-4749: 2.33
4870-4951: 2.3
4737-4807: 2.3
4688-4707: 2.11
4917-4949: 2.37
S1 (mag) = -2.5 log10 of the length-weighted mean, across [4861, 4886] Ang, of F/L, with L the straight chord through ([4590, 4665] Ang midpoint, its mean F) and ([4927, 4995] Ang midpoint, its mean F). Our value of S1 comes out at 0.11 mag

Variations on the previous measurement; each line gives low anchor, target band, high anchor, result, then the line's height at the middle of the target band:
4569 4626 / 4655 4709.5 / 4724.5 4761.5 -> 0.02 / 2.26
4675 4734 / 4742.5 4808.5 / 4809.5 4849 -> 0.01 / 2.3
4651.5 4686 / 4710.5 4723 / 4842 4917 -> -0.06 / 2.22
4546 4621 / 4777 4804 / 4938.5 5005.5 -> 0.05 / 2.28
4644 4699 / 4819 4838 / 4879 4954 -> -0.04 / 2.29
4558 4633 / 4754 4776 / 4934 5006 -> -0.02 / 2.28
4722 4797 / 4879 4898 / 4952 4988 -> 0.04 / 2.36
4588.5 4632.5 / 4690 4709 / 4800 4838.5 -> 0.07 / 2.27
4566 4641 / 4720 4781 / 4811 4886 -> -0.05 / 2.24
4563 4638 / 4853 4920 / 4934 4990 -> 0.09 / 2.38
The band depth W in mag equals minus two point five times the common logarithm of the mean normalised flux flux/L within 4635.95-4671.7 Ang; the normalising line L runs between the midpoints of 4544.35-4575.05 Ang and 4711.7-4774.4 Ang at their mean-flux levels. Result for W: 0.09 mag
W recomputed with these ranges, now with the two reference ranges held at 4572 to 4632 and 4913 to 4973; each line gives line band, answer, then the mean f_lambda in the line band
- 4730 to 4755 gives -0.03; 2.35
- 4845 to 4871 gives 0.10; 2.13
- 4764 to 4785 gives 0.02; 2.26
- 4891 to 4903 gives 0.04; 2.28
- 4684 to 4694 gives -0.02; 2.28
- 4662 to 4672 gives 0.14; 1.97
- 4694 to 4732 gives 0.02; 2.22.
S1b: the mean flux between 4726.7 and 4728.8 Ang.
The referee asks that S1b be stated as 2.25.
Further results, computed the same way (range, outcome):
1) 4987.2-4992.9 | 2.49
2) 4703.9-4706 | 2.59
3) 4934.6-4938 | 2.39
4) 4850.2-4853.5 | 2.2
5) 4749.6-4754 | 2.49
